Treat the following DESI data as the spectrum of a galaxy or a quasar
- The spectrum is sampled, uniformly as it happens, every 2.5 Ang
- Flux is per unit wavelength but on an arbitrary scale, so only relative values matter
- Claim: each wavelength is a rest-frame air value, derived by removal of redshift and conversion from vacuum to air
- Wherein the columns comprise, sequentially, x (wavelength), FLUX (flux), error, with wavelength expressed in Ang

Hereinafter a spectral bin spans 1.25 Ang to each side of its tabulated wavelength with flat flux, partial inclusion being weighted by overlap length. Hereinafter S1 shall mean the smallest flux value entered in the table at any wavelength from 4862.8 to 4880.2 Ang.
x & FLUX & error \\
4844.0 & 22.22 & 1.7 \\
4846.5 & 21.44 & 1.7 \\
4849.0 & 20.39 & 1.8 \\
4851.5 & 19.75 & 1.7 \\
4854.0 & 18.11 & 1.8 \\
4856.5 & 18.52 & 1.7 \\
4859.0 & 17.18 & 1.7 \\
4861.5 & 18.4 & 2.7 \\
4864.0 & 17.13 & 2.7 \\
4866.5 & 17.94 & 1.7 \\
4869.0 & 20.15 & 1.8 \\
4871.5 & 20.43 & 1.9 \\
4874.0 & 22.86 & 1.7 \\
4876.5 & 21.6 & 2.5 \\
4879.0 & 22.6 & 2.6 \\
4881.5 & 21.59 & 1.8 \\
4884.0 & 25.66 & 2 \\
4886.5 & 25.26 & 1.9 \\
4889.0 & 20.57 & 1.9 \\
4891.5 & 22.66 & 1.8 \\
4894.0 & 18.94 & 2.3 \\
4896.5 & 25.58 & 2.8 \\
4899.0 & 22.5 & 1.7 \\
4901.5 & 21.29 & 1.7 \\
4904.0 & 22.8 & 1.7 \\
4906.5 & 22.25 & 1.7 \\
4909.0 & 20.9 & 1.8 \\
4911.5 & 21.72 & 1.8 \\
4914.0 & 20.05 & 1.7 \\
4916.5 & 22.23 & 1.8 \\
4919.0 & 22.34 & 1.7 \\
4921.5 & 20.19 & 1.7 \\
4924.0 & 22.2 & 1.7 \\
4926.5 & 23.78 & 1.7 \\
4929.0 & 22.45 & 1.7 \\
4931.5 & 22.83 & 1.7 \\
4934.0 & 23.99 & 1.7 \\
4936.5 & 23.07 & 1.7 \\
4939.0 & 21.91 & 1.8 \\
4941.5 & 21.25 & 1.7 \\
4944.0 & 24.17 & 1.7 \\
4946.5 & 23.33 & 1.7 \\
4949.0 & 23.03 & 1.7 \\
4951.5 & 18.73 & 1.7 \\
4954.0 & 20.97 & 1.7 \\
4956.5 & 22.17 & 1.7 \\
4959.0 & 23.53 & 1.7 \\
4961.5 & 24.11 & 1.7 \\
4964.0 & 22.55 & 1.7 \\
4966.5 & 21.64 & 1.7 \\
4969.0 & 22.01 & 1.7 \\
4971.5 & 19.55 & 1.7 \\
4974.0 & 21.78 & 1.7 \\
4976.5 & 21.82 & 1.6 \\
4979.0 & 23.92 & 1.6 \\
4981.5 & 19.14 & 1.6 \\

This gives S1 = 17.13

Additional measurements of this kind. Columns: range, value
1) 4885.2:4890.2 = 20.57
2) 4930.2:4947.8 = 21.25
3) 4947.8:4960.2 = 18.73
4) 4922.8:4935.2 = 22.2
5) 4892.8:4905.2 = 18.94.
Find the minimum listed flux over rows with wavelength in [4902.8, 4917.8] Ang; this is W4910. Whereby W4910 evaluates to 20.05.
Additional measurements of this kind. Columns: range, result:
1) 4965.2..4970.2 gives 21.64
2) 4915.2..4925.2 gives 20.19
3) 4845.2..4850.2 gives 20.39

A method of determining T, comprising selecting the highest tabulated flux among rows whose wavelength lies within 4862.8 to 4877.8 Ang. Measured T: 22.86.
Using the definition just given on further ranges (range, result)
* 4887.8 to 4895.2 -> 22.66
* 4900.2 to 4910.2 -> 22.8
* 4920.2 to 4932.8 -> 23.78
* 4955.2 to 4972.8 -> 24.11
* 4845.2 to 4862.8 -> 21.44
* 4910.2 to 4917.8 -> 22.23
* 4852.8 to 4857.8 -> 18.52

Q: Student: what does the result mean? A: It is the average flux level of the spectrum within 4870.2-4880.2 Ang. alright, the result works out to 21.9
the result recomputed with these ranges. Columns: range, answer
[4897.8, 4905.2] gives 22.2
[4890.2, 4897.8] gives 22.4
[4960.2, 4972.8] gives 22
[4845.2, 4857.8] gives 19.6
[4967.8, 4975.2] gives 21.1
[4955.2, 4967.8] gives 22.8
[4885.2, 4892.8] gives 22.8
